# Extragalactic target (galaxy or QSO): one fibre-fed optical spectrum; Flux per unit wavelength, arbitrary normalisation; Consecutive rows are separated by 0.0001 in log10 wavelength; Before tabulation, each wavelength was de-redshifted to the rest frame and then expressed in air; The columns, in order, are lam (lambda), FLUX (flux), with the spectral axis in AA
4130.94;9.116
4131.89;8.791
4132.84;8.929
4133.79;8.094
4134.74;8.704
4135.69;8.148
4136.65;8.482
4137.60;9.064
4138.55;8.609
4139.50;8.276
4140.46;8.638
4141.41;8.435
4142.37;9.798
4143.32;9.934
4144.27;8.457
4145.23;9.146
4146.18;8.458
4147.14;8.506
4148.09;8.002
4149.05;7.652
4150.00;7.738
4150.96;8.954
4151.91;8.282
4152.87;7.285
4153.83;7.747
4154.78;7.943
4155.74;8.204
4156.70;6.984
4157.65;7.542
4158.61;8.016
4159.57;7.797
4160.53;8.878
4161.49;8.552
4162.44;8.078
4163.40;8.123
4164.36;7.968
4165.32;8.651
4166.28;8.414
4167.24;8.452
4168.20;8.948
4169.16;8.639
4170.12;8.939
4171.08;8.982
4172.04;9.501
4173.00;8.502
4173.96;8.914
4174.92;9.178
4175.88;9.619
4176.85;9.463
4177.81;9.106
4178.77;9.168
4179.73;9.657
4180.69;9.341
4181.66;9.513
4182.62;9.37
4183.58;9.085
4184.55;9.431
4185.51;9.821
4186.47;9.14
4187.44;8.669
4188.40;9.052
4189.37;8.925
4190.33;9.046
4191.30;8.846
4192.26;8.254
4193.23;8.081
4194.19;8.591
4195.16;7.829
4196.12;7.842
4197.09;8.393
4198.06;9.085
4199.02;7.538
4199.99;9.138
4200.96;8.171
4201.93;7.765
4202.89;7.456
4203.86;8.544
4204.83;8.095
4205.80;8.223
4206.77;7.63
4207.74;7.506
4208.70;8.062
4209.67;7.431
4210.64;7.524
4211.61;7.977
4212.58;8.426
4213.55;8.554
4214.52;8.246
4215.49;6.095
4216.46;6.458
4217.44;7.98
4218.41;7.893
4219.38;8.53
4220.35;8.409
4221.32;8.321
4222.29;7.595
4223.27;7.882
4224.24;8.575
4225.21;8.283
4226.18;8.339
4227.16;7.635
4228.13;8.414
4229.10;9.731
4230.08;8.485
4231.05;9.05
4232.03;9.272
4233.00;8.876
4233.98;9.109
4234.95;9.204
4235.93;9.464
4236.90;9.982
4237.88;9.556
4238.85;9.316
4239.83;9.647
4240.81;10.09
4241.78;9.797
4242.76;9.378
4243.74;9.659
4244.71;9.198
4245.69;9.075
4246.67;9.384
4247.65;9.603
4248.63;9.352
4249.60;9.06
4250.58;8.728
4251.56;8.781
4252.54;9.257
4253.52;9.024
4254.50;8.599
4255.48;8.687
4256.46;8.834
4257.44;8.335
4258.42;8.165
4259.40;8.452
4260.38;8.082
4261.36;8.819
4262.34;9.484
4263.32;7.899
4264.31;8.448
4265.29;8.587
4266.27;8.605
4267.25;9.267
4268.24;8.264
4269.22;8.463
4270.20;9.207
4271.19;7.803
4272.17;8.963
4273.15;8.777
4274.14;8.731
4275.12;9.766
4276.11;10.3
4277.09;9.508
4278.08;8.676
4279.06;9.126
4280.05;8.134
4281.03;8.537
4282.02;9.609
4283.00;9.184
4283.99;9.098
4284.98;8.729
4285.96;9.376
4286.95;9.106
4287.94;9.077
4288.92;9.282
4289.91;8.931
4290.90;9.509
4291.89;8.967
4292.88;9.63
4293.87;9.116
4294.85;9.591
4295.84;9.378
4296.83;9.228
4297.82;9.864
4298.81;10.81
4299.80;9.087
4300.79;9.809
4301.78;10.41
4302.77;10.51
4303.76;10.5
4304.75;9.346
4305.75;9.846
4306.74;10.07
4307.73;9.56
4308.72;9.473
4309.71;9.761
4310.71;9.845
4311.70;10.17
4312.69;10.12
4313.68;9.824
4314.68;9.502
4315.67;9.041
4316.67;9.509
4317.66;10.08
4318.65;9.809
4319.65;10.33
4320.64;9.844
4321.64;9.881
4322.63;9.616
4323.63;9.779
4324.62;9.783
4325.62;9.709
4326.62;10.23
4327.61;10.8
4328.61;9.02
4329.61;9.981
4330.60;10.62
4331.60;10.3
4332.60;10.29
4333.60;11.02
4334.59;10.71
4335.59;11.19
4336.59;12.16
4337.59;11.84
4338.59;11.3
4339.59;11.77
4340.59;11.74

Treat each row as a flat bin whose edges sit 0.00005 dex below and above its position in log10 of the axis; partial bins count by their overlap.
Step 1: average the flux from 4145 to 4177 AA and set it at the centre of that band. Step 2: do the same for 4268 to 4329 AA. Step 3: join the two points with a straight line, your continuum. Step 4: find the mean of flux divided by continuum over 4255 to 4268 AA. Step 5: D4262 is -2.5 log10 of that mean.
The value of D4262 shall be 0.075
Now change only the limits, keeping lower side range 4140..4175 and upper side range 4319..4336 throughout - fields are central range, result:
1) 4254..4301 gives 0.078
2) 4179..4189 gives -0.072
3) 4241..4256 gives 0.020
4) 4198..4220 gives 0.135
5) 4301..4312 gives 0.002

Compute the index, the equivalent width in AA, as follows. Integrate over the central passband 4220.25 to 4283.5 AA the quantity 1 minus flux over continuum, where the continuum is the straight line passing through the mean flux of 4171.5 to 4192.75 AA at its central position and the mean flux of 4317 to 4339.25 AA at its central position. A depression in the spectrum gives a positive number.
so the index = 5.42 AA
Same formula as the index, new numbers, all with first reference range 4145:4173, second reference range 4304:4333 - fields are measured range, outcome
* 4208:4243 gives 1.6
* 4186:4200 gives 0.1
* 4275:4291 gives 0.6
